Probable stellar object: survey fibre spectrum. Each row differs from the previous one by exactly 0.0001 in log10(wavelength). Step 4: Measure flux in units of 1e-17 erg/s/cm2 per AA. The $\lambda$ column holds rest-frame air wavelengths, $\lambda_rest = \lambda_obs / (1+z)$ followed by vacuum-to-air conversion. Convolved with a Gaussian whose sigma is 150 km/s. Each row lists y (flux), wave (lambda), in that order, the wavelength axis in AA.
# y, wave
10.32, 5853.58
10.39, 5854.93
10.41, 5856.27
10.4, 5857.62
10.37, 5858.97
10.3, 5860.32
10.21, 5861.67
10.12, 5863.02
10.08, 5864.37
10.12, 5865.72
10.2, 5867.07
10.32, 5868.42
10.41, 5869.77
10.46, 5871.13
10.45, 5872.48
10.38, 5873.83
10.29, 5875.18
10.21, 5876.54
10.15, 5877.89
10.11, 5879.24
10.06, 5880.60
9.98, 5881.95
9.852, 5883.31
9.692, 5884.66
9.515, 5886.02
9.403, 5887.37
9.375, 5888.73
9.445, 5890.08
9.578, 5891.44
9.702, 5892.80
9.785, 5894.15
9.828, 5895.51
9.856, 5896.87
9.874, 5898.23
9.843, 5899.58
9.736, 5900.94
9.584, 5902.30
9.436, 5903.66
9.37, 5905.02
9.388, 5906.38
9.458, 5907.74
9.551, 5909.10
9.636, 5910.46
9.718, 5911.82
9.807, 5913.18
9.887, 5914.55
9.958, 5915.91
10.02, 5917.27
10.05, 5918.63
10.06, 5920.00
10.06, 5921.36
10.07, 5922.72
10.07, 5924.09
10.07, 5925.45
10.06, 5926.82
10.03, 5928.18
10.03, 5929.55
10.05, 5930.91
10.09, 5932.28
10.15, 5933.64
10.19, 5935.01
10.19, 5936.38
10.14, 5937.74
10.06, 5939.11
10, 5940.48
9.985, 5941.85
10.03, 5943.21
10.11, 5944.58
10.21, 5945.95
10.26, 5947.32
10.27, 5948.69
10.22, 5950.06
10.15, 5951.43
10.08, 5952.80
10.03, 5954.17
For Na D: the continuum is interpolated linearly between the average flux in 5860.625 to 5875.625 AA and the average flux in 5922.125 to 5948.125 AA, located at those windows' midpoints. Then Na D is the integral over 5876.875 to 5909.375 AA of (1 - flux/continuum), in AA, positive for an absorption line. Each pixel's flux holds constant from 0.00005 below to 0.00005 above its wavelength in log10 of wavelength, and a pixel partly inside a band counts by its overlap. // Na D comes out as 1.6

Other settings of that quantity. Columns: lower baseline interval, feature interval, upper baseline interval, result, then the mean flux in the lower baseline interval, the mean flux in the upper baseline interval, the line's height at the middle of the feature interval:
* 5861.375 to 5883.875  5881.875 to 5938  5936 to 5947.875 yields 1.83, 10.2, 10.1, 10.2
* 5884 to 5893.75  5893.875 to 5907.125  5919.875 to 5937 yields 0.05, 9.54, 10.1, 9.7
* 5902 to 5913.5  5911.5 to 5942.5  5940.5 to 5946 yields -0.66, 9.54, 10.1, 9.83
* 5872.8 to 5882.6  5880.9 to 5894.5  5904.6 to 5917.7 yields 0.53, 10.2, 9.68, 10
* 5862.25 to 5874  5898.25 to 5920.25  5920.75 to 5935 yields 0.91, 10.3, 10.1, 10.1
